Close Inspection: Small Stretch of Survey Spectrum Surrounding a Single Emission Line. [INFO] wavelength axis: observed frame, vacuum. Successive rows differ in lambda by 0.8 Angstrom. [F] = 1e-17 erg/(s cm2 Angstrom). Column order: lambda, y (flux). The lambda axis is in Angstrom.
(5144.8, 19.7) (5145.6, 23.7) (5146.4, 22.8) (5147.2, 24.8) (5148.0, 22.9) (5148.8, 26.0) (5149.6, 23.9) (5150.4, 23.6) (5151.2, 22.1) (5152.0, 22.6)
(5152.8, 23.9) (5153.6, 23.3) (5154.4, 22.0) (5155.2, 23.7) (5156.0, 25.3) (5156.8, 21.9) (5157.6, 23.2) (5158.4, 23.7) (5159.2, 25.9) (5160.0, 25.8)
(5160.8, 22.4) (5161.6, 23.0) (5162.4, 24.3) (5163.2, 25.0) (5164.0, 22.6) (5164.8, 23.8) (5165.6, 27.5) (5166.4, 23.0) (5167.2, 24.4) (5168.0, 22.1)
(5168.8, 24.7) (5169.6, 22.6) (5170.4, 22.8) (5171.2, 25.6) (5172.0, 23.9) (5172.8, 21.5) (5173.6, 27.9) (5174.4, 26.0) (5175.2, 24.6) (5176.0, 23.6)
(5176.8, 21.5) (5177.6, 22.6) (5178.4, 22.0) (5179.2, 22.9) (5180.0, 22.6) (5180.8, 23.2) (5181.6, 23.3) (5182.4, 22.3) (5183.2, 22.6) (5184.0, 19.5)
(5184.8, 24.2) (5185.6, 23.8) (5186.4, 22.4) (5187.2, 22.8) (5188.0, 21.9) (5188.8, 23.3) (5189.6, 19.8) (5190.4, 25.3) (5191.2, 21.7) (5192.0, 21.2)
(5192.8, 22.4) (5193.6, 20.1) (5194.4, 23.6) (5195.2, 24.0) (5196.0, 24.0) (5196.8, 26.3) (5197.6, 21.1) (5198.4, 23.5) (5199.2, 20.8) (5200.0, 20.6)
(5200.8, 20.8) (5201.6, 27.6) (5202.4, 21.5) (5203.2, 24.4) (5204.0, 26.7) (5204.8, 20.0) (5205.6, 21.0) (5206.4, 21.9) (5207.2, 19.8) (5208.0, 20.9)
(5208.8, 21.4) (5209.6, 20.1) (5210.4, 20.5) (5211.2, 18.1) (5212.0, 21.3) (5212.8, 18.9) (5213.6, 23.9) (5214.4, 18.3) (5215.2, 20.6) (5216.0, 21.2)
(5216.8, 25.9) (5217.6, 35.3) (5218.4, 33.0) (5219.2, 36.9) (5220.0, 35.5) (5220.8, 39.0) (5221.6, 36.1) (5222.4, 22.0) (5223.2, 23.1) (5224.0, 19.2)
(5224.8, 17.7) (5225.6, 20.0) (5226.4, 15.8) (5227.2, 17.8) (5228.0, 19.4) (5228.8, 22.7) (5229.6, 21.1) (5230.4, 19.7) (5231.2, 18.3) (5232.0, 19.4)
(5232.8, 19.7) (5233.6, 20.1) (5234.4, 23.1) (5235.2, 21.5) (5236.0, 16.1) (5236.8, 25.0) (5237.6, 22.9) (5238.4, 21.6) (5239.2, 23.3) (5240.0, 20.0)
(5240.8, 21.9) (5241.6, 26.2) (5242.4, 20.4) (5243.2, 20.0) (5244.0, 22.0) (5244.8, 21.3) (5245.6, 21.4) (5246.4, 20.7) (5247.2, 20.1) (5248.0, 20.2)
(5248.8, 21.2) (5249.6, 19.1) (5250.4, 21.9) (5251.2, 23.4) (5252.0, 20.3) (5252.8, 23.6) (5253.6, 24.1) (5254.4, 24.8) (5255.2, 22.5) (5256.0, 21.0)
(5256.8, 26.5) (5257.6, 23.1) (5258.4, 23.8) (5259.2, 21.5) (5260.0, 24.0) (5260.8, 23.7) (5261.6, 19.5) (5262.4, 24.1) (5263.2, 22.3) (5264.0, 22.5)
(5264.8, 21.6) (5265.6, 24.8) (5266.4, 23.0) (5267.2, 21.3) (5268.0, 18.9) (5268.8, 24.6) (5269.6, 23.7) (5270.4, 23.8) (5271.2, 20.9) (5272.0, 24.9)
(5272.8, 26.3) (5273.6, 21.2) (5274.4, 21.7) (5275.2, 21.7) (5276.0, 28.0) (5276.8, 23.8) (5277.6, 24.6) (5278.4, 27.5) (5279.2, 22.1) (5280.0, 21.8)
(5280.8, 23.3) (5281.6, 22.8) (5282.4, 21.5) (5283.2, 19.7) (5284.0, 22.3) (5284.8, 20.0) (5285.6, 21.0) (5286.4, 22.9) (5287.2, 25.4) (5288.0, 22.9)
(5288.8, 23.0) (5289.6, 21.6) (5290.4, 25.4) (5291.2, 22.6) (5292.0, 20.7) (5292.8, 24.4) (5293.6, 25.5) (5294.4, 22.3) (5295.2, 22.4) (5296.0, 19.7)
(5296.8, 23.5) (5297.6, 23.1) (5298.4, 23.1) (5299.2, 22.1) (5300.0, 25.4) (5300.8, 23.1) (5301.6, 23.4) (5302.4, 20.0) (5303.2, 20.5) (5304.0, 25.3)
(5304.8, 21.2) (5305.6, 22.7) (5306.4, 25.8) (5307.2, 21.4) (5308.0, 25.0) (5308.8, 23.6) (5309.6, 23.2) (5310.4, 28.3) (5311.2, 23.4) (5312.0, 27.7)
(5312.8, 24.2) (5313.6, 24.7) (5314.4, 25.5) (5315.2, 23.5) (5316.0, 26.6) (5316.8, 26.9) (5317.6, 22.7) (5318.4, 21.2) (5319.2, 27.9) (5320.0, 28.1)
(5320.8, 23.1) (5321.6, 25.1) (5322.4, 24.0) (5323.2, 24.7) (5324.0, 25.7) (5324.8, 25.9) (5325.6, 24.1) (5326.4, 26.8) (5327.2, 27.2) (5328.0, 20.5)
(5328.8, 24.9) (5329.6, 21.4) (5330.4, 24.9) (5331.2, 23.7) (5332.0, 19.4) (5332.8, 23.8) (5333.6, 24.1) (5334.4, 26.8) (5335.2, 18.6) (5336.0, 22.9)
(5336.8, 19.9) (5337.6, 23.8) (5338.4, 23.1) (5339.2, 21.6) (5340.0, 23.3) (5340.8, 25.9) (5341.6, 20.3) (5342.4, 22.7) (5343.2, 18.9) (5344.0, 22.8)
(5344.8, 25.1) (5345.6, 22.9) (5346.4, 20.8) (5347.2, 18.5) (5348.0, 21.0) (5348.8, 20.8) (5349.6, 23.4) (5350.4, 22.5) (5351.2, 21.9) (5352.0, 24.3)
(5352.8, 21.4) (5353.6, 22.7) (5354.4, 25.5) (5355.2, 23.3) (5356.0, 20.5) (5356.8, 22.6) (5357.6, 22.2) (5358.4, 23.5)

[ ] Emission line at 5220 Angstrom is Hbeta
